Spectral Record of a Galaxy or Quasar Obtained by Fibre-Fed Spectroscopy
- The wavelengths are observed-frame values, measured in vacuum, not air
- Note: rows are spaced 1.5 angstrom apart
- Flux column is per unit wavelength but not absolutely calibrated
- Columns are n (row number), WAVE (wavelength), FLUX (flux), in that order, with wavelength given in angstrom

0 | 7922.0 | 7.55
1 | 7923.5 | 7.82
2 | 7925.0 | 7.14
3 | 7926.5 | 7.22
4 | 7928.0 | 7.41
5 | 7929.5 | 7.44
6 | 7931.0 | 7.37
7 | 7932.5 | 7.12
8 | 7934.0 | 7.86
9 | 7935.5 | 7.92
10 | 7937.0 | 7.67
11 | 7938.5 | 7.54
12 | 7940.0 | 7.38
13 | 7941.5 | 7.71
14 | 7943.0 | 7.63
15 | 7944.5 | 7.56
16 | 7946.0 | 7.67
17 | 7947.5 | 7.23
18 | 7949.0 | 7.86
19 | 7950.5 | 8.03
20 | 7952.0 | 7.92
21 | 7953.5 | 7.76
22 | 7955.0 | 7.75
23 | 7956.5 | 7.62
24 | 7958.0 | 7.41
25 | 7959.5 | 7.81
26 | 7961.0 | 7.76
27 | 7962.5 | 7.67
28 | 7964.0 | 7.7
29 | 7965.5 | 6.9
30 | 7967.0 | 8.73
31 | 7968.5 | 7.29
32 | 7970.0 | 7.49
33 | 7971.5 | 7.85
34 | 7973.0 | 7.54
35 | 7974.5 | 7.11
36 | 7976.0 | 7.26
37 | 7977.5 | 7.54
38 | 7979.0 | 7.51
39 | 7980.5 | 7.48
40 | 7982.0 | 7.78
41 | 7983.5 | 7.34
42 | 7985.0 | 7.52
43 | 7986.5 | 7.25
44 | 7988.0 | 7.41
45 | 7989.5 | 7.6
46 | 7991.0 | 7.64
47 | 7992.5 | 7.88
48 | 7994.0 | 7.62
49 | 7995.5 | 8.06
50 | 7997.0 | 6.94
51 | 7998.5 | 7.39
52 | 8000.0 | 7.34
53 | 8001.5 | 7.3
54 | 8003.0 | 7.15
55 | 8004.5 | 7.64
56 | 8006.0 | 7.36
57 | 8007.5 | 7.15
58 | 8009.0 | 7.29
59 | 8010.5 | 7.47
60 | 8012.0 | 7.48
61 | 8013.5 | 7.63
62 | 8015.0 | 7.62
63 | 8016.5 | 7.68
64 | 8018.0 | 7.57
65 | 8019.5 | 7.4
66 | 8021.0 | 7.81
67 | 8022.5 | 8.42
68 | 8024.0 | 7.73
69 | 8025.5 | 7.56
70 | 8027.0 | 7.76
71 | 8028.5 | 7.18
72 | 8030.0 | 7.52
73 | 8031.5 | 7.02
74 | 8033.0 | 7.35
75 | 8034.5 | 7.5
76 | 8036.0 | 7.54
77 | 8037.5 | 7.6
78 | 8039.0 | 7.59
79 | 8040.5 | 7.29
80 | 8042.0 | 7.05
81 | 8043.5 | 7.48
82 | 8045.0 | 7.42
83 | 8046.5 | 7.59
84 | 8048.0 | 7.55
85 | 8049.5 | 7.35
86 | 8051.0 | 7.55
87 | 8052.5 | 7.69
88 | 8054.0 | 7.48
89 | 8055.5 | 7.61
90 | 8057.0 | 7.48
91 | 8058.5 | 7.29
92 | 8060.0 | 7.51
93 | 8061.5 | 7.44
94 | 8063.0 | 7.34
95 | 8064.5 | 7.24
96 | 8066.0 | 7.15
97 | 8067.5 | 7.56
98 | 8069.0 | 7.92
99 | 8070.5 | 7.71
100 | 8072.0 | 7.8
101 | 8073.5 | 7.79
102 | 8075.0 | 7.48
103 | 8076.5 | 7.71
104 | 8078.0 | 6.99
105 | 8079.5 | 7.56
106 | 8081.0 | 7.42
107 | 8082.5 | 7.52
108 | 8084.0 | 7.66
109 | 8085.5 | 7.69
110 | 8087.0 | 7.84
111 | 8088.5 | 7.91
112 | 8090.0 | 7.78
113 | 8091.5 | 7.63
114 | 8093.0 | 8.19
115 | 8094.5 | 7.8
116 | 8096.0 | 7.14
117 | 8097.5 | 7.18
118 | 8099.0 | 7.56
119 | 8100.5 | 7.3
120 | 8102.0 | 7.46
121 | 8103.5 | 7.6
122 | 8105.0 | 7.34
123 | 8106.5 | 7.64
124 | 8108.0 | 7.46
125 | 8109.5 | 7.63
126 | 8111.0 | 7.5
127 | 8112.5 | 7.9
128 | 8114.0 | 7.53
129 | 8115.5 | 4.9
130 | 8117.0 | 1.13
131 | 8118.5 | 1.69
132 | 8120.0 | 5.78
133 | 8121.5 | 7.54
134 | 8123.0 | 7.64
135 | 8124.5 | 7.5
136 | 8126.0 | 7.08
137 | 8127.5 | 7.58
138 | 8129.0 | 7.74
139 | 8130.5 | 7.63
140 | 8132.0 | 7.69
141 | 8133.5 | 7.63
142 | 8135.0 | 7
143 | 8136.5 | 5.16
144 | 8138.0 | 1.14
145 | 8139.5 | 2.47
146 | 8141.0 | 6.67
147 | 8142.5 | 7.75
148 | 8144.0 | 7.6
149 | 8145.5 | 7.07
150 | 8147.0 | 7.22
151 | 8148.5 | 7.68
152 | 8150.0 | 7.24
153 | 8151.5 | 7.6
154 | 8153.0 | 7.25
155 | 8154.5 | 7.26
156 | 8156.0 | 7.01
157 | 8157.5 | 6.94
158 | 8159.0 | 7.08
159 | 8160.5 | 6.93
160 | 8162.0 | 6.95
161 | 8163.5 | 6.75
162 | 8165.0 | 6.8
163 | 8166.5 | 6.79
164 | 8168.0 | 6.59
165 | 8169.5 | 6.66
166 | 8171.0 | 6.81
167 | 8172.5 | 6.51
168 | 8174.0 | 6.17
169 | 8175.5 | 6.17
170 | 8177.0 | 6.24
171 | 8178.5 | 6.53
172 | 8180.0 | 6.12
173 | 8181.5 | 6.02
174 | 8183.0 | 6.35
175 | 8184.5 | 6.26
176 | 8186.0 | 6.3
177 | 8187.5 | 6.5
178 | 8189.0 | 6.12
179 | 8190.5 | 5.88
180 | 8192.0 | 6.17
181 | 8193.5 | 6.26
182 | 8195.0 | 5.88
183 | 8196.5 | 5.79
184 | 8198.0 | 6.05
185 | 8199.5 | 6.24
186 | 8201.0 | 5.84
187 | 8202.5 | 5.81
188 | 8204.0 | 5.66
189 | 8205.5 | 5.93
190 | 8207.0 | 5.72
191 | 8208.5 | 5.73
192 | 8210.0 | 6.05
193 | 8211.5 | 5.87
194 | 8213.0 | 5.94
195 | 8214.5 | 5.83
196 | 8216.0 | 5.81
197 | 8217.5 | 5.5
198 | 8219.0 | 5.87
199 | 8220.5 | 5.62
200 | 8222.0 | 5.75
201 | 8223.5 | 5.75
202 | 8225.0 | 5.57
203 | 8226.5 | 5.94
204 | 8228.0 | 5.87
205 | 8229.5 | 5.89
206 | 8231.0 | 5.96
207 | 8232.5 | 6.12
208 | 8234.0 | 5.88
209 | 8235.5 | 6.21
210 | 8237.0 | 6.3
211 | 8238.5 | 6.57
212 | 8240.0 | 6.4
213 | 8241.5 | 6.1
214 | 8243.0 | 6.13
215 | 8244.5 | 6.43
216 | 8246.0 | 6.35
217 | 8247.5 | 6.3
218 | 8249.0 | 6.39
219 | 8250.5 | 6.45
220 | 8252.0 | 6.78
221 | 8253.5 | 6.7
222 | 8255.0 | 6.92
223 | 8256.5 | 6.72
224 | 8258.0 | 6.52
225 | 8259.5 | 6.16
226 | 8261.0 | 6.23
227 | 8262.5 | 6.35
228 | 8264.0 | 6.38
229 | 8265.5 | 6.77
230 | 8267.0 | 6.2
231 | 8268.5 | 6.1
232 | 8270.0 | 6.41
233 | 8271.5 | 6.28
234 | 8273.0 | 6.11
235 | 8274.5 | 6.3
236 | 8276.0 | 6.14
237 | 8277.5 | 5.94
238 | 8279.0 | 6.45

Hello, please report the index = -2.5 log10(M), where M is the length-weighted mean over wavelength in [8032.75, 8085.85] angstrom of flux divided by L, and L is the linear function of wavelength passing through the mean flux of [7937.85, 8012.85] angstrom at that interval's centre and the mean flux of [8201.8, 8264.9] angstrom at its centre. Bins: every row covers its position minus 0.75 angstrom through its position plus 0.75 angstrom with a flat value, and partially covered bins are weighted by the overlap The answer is -0.06 mag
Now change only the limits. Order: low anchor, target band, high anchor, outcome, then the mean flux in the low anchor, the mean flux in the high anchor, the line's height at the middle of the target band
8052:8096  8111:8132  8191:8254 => 0.11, 7.58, 6.03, 7.09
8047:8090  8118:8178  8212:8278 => 0.05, 7.55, 6.18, 6.93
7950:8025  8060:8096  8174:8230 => -0.11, 7.57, 5.97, 6.9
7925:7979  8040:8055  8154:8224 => -0.06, 7.58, 6.23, 7.04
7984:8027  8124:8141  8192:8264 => 0.08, 7.54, 6.09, 6.71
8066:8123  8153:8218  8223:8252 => 0.04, 7.15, 6.16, 6.52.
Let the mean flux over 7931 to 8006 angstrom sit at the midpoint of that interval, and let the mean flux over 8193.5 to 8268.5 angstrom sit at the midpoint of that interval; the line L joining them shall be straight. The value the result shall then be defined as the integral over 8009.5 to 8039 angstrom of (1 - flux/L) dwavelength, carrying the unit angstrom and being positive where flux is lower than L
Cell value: -1.26 angstrom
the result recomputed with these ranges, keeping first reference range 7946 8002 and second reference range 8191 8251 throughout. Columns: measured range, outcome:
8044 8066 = -1.2 angstrom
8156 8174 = -1.2 angstrom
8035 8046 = -0.4 angstrom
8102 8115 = -1.5 angstrom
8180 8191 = 0.0 angstrom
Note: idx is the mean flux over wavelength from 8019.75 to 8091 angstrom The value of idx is 7.54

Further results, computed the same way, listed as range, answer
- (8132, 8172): 6.64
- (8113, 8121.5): 4.61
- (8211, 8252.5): 6.05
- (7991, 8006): 7.48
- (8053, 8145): 7.04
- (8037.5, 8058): 7.47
